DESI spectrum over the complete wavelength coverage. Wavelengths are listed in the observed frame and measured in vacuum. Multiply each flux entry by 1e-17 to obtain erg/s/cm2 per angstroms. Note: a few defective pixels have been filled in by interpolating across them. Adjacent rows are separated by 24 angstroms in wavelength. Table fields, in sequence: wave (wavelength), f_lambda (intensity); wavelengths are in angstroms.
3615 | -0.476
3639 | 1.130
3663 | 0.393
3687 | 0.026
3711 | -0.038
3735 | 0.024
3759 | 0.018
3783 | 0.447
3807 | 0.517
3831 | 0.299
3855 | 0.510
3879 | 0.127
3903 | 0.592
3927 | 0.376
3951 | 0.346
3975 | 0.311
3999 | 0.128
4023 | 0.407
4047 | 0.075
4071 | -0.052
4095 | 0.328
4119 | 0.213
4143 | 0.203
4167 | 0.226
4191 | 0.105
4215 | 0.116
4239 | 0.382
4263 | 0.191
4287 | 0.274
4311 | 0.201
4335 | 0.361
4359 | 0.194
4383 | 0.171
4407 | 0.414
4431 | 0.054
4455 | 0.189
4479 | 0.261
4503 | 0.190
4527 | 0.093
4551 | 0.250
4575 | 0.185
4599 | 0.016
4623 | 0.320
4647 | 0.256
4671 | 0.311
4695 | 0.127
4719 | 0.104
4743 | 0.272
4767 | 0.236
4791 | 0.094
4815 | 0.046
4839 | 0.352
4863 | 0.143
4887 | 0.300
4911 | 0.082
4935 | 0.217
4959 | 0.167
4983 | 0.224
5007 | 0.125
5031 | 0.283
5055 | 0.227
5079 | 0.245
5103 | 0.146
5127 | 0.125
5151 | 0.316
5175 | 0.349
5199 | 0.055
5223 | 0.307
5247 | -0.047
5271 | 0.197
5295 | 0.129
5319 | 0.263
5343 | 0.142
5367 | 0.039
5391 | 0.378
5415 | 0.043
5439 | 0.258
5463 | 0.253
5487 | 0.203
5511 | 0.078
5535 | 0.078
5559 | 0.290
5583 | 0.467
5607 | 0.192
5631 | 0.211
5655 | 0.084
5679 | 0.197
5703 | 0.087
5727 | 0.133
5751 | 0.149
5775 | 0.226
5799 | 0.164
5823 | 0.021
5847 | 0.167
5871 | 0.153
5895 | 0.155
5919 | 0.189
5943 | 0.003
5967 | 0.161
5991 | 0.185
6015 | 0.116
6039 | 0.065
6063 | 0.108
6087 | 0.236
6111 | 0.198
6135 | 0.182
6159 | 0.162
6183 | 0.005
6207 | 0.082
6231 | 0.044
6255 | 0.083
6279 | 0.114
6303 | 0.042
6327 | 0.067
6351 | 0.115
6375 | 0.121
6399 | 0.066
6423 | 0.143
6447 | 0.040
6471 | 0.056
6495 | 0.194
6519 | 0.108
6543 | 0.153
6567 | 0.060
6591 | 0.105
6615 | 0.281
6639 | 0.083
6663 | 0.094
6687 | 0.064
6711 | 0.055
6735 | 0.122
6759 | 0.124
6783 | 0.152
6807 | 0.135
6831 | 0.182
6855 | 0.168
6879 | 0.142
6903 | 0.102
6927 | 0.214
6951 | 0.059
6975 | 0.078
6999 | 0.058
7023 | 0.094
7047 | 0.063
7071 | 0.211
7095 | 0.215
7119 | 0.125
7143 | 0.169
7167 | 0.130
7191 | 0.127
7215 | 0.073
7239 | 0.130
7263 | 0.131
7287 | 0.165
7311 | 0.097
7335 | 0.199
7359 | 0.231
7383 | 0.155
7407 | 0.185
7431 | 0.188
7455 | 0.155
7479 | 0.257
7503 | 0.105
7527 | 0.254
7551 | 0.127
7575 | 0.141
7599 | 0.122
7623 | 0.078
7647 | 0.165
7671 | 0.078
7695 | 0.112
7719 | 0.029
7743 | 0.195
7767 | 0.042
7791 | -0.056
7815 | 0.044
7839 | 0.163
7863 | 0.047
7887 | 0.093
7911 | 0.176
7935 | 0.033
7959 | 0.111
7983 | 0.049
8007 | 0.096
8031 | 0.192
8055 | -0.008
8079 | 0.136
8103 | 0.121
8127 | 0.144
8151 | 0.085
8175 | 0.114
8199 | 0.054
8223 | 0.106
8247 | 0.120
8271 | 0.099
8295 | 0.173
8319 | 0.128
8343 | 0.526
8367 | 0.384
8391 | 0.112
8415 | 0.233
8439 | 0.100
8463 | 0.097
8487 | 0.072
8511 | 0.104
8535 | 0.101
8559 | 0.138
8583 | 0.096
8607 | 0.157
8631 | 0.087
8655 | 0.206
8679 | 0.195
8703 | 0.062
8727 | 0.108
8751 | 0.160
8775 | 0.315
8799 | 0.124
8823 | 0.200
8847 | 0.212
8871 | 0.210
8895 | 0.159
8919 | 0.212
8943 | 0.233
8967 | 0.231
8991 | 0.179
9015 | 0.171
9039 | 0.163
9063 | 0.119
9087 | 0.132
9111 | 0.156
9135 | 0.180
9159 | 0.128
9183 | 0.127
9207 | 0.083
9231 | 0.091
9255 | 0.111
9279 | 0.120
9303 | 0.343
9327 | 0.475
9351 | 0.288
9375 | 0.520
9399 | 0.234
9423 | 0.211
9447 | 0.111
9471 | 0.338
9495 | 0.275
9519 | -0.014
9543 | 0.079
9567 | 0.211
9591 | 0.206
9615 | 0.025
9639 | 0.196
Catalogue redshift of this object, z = 1.241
